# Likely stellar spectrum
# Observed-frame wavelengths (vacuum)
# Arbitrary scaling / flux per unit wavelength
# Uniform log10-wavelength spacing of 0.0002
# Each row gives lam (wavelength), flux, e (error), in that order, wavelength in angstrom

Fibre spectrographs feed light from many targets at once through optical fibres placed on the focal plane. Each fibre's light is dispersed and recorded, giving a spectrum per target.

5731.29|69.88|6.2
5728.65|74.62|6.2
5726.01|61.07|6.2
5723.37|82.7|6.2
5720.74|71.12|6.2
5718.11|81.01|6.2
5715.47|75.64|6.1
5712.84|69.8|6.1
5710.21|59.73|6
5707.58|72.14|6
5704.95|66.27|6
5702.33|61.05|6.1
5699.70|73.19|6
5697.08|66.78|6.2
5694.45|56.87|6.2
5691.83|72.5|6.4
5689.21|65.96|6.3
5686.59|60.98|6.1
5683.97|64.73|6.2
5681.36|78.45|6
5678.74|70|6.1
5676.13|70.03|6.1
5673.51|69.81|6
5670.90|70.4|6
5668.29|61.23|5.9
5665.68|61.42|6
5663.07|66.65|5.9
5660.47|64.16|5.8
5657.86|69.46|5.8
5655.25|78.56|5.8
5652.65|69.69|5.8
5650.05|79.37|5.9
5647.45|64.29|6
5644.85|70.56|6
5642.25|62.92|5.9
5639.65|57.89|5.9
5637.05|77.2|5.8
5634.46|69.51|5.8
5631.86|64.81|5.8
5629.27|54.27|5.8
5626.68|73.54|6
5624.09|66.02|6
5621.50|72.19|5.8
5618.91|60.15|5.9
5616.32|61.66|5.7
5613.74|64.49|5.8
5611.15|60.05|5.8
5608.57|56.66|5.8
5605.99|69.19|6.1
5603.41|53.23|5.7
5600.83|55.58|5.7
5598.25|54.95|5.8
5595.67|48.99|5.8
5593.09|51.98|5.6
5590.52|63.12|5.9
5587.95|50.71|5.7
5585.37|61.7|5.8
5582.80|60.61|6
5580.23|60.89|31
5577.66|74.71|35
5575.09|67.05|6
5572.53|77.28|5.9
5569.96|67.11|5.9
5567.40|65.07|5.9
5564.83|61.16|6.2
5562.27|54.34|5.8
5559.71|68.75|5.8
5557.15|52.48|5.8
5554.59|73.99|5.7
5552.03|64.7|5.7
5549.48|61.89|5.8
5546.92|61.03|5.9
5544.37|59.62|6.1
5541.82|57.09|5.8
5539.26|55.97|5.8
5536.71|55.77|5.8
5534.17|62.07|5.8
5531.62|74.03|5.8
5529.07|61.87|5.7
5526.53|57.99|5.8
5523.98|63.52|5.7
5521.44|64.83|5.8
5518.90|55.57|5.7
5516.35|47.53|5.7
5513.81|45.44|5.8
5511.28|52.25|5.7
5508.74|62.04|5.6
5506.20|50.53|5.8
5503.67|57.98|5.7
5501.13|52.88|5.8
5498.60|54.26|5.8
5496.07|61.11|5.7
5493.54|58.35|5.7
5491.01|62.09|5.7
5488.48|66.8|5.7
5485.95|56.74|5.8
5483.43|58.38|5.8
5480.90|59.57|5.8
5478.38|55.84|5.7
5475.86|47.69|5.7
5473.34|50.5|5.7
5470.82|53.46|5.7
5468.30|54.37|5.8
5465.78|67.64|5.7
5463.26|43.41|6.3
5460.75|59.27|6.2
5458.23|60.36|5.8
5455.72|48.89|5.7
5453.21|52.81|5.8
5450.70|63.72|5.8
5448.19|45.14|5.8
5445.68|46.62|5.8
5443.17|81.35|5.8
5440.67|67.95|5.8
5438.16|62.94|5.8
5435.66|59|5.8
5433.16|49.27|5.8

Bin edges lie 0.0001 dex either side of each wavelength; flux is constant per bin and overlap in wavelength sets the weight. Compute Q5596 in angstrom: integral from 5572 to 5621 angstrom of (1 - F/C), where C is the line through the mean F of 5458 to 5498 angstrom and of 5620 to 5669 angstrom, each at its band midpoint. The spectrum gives 3.0 angstrom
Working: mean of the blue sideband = 57.1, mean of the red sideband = 67.6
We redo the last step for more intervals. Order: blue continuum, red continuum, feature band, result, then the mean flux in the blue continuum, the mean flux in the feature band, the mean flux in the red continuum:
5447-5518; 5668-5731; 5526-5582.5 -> -3.32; 55.3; 63.4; 69.1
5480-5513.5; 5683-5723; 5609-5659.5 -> -1.79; 57.5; 67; 68.2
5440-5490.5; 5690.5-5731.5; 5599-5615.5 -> 1.17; 57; 59.8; 69.6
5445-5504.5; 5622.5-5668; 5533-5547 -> 0.45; 55.8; 58.4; 67.6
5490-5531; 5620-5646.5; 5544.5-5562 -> -0.75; 57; 63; 66.8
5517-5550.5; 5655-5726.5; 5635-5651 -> -0.57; 60.6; 68.5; 68.6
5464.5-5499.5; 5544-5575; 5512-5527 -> 1.30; 57.7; 55.6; 64.2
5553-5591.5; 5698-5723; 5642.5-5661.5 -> -0.80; 63.9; 70.5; 70.4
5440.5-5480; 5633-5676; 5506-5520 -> 1.64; 55.9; 52.3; 68.3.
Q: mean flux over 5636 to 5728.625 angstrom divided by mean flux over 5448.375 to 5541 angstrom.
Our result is 1.21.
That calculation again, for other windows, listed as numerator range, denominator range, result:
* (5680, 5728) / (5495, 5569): 1.16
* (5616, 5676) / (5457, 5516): 1.20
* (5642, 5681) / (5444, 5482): 1.27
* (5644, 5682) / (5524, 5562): 1.12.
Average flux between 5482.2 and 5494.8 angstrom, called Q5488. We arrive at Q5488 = 60.5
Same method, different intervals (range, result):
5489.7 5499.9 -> 59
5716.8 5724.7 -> 78.3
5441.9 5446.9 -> 64.2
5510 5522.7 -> 53.1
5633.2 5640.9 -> 68.3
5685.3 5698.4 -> 64.6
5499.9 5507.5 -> 53.8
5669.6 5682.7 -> 71.7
